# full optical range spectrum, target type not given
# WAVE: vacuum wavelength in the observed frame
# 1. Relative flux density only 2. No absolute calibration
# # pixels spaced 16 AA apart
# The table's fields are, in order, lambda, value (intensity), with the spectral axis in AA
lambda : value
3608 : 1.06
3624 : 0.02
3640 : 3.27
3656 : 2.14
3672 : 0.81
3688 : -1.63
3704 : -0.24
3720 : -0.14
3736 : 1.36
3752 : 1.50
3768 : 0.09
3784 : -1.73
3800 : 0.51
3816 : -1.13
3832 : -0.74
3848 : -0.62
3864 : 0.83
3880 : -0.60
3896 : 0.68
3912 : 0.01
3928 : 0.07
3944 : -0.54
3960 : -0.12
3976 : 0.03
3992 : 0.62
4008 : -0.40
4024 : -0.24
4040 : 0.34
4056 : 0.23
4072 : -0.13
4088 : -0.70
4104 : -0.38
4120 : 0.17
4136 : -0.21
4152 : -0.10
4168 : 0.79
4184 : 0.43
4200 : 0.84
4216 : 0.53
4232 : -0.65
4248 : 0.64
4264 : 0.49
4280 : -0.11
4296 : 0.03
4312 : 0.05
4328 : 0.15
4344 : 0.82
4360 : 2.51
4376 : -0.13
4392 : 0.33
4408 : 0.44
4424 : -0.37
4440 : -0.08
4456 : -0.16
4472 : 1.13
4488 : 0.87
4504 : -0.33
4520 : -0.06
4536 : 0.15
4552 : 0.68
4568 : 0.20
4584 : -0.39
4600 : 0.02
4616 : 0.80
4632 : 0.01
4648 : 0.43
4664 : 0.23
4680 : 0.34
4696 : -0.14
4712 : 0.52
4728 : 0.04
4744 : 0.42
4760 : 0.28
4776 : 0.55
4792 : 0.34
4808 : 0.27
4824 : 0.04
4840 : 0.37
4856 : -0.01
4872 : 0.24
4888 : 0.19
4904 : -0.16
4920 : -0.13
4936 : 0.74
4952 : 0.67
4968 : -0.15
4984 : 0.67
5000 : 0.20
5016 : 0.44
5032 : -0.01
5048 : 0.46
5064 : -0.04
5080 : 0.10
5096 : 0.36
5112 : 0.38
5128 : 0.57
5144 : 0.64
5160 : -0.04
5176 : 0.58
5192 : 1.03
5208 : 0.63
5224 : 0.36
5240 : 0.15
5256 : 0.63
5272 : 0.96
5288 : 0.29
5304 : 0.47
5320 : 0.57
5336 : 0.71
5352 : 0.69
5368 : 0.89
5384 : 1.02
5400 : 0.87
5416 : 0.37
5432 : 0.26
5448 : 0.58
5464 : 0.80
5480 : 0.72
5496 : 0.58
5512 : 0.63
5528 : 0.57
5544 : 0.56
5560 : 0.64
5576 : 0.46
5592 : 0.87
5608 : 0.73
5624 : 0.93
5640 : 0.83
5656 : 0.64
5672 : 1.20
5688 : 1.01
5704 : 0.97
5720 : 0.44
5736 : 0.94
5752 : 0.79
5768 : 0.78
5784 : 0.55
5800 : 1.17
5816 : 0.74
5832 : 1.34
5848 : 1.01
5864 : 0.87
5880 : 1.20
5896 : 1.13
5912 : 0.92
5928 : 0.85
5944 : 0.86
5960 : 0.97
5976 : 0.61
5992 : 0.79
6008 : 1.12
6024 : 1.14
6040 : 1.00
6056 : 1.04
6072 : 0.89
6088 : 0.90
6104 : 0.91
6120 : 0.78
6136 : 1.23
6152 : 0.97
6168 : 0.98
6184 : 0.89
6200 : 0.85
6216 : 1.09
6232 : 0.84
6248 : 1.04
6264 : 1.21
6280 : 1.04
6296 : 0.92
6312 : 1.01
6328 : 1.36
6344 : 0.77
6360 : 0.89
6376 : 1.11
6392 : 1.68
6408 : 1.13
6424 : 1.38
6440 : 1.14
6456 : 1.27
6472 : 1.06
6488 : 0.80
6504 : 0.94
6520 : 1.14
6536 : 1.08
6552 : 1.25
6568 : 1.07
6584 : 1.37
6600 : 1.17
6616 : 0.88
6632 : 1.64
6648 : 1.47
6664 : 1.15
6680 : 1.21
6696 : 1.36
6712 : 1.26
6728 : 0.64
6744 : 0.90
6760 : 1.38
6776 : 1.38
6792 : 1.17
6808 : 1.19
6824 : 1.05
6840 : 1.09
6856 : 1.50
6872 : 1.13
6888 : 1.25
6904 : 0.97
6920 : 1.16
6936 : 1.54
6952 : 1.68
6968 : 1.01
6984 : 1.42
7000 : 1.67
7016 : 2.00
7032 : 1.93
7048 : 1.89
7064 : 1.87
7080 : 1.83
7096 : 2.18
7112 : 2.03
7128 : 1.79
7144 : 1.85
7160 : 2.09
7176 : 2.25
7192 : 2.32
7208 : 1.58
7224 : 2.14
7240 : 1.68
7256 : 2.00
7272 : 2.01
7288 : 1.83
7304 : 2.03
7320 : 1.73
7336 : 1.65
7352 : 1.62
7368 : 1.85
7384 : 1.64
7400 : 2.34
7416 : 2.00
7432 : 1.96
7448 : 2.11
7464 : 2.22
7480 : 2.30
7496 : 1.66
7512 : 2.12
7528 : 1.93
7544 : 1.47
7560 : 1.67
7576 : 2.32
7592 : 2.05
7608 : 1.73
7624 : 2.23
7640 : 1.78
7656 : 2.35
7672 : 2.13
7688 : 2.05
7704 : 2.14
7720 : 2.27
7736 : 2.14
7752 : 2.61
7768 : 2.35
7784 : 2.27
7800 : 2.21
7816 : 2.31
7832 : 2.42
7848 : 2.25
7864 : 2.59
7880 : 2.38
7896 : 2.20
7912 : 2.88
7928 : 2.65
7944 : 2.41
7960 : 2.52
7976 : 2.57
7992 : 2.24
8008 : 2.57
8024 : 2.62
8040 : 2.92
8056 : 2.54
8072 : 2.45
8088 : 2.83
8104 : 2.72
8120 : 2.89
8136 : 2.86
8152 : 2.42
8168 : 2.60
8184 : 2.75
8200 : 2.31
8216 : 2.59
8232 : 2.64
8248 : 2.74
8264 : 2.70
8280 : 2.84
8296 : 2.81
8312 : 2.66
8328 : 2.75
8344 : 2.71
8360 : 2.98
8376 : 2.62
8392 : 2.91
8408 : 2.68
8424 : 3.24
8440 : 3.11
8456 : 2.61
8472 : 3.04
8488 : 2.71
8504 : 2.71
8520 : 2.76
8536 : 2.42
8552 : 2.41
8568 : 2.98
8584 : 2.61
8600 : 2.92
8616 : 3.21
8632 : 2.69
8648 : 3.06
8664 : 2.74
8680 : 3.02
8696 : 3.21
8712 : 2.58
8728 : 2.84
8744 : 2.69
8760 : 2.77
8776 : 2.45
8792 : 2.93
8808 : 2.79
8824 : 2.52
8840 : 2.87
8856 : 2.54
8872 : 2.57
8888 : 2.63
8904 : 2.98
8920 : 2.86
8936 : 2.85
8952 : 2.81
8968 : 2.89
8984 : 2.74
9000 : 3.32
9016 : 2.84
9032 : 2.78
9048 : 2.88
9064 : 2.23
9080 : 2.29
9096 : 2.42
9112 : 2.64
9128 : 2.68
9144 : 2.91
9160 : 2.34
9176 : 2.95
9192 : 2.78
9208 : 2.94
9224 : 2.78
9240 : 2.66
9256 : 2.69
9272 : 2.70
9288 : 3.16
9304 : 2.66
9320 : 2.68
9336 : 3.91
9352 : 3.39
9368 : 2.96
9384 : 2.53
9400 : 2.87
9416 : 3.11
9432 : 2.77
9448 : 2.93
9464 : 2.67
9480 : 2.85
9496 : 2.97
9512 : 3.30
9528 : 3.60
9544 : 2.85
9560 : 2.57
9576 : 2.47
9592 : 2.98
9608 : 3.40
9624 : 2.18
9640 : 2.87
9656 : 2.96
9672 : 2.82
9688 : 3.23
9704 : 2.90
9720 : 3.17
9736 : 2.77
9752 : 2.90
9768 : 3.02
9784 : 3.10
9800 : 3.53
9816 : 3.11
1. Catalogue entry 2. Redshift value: 0.76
